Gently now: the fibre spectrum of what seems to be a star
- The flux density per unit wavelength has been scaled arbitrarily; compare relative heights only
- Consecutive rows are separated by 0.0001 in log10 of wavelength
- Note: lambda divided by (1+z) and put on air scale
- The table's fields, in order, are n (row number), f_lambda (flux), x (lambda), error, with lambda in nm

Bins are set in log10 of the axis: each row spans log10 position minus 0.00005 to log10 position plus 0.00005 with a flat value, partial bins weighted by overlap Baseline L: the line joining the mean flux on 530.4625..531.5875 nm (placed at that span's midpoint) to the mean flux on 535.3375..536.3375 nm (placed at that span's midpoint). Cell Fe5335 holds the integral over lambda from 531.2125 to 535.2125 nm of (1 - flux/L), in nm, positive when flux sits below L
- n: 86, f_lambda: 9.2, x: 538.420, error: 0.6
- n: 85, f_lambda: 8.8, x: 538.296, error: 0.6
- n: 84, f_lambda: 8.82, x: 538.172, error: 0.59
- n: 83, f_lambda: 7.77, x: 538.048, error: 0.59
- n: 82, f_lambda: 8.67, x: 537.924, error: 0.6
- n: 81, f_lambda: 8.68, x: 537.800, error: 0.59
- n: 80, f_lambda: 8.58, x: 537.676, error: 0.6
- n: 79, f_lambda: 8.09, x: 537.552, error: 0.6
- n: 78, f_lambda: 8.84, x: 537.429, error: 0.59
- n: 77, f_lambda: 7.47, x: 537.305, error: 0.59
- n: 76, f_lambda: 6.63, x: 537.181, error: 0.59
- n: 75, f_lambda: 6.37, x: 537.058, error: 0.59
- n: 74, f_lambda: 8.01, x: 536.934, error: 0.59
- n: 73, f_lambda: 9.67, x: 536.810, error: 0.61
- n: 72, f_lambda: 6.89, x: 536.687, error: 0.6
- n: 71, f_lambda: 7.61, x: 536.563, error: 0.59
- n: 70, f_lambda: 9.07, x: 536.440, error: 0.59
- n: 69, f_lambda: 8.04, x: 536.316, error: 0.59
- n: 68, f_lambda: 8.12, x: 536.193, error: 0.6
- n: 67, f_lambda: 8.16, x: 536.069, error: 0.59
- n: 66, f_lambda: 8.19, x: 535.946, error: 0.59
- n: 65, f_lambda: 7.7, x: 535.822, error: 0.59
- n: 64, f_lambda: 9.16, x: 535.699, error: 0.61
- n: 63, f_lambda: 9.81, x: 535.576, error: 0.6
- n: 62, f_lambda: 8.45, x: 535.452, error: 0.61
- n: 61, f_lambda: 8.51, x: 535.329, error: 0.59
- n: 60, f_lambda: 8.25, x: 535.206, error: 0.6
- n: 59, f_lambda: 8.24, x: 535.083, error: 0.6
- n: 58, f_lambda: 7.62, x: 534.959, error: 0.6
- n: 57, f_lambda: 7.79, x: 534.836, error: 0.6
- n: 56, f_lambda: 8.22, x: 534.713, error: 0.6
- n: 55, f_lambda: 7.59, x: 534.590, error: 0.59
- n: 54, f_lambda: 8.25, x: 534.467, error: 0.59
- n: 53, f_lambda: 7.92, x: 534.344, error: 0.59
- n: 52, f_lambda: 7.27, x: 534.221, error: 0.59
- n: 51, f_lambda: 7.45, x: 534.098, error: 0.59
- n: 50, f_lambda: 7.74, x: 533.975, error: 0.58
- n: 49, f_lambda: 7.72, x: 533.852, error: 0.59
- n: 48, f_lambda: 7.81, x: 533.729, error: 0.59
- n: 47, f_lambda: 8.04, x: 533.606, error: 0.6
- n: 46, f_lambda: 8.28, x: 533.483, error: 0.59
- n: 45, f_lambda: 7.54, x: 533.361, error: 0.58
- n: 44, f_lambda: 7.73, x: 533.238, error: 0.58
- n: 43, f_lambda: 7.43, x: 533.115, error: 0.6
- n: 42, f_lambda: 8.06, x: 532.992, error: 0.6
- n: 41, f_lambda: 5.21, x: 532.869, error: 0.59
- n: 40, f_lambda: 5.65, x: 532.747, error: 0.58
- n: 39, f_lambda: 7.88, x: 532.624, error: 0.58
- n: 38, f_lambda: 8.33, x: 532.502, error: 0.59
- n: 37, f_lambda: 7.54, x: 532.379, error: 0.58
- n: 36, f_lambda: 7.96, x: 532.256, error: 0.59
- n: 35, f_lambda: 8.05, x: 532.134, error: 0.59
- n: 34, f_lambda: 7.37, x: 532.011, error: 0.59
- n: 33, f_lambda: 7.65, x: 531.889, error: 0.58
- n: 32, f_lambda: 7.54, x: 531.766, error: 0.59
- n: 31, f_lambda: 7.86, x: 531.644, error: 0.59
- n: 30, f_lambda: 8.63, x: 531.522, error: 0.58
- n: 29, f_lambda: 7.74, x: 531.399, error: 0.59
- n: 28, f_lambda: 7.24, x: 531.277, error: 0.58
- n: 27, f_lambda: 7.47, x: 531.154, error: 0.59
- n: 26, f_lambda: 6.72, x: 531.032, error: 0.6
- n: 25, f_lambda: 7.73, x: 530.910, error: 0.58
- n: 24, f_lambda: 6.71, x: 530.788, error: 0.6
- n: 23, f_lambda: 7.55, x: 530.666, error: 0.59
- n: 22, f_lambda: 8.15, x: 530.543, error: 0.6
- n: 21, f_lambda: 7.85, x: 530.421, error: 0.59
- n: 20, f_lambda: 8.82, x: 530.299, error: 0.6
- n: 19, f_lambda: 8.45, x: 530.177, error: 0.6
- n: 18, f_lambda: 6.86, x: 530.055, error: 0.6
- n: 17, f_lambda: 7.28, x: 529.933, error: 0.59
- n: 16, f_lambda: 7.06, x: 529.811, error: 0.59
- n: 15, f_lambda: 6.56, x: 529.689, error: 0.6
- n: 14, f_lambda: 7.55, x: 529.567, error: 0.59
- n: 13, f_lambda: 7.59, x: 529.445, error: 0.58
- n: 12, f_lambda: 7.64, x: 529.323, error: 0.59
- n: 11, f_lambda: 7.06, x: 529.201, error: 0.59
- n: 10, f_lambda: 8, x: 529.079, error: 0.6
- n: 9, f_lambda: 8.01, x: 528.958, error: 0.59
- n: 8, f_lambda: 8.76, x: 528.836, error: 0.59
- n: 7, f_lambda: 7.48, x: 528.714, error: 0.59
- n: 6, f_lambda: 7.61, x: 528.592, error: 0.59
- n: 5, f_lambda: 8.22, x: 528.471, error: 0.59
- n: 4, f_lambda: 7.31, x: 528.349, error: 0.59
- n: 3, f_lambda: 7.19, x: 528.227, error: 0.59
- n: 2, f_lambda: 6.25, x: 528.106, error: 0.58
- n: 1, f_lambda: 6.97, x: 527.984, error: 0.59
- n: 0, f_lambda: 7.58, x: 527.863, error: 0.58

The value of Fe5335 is 0.15 nm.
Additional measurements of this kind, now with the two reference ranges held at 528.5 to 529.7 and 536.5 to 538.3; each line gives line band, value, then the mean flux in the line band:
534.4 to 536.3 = -0.075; 8.27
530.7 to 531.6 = 0.035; 7.48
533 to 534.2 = 0.020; 7.74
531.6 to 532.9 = 0.068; 7.41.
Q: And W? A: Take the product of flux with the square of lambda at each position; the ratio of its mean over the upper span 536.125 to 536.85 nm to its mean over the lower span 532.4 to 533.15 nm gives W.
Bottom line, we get 1.2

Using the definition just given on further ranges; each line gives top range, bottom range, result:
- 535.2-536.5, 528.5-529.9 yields 1.15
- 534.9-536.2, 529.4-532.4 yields 1.12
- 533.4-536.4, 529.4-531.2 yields 1.10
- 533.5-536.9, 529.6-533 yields 1.10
